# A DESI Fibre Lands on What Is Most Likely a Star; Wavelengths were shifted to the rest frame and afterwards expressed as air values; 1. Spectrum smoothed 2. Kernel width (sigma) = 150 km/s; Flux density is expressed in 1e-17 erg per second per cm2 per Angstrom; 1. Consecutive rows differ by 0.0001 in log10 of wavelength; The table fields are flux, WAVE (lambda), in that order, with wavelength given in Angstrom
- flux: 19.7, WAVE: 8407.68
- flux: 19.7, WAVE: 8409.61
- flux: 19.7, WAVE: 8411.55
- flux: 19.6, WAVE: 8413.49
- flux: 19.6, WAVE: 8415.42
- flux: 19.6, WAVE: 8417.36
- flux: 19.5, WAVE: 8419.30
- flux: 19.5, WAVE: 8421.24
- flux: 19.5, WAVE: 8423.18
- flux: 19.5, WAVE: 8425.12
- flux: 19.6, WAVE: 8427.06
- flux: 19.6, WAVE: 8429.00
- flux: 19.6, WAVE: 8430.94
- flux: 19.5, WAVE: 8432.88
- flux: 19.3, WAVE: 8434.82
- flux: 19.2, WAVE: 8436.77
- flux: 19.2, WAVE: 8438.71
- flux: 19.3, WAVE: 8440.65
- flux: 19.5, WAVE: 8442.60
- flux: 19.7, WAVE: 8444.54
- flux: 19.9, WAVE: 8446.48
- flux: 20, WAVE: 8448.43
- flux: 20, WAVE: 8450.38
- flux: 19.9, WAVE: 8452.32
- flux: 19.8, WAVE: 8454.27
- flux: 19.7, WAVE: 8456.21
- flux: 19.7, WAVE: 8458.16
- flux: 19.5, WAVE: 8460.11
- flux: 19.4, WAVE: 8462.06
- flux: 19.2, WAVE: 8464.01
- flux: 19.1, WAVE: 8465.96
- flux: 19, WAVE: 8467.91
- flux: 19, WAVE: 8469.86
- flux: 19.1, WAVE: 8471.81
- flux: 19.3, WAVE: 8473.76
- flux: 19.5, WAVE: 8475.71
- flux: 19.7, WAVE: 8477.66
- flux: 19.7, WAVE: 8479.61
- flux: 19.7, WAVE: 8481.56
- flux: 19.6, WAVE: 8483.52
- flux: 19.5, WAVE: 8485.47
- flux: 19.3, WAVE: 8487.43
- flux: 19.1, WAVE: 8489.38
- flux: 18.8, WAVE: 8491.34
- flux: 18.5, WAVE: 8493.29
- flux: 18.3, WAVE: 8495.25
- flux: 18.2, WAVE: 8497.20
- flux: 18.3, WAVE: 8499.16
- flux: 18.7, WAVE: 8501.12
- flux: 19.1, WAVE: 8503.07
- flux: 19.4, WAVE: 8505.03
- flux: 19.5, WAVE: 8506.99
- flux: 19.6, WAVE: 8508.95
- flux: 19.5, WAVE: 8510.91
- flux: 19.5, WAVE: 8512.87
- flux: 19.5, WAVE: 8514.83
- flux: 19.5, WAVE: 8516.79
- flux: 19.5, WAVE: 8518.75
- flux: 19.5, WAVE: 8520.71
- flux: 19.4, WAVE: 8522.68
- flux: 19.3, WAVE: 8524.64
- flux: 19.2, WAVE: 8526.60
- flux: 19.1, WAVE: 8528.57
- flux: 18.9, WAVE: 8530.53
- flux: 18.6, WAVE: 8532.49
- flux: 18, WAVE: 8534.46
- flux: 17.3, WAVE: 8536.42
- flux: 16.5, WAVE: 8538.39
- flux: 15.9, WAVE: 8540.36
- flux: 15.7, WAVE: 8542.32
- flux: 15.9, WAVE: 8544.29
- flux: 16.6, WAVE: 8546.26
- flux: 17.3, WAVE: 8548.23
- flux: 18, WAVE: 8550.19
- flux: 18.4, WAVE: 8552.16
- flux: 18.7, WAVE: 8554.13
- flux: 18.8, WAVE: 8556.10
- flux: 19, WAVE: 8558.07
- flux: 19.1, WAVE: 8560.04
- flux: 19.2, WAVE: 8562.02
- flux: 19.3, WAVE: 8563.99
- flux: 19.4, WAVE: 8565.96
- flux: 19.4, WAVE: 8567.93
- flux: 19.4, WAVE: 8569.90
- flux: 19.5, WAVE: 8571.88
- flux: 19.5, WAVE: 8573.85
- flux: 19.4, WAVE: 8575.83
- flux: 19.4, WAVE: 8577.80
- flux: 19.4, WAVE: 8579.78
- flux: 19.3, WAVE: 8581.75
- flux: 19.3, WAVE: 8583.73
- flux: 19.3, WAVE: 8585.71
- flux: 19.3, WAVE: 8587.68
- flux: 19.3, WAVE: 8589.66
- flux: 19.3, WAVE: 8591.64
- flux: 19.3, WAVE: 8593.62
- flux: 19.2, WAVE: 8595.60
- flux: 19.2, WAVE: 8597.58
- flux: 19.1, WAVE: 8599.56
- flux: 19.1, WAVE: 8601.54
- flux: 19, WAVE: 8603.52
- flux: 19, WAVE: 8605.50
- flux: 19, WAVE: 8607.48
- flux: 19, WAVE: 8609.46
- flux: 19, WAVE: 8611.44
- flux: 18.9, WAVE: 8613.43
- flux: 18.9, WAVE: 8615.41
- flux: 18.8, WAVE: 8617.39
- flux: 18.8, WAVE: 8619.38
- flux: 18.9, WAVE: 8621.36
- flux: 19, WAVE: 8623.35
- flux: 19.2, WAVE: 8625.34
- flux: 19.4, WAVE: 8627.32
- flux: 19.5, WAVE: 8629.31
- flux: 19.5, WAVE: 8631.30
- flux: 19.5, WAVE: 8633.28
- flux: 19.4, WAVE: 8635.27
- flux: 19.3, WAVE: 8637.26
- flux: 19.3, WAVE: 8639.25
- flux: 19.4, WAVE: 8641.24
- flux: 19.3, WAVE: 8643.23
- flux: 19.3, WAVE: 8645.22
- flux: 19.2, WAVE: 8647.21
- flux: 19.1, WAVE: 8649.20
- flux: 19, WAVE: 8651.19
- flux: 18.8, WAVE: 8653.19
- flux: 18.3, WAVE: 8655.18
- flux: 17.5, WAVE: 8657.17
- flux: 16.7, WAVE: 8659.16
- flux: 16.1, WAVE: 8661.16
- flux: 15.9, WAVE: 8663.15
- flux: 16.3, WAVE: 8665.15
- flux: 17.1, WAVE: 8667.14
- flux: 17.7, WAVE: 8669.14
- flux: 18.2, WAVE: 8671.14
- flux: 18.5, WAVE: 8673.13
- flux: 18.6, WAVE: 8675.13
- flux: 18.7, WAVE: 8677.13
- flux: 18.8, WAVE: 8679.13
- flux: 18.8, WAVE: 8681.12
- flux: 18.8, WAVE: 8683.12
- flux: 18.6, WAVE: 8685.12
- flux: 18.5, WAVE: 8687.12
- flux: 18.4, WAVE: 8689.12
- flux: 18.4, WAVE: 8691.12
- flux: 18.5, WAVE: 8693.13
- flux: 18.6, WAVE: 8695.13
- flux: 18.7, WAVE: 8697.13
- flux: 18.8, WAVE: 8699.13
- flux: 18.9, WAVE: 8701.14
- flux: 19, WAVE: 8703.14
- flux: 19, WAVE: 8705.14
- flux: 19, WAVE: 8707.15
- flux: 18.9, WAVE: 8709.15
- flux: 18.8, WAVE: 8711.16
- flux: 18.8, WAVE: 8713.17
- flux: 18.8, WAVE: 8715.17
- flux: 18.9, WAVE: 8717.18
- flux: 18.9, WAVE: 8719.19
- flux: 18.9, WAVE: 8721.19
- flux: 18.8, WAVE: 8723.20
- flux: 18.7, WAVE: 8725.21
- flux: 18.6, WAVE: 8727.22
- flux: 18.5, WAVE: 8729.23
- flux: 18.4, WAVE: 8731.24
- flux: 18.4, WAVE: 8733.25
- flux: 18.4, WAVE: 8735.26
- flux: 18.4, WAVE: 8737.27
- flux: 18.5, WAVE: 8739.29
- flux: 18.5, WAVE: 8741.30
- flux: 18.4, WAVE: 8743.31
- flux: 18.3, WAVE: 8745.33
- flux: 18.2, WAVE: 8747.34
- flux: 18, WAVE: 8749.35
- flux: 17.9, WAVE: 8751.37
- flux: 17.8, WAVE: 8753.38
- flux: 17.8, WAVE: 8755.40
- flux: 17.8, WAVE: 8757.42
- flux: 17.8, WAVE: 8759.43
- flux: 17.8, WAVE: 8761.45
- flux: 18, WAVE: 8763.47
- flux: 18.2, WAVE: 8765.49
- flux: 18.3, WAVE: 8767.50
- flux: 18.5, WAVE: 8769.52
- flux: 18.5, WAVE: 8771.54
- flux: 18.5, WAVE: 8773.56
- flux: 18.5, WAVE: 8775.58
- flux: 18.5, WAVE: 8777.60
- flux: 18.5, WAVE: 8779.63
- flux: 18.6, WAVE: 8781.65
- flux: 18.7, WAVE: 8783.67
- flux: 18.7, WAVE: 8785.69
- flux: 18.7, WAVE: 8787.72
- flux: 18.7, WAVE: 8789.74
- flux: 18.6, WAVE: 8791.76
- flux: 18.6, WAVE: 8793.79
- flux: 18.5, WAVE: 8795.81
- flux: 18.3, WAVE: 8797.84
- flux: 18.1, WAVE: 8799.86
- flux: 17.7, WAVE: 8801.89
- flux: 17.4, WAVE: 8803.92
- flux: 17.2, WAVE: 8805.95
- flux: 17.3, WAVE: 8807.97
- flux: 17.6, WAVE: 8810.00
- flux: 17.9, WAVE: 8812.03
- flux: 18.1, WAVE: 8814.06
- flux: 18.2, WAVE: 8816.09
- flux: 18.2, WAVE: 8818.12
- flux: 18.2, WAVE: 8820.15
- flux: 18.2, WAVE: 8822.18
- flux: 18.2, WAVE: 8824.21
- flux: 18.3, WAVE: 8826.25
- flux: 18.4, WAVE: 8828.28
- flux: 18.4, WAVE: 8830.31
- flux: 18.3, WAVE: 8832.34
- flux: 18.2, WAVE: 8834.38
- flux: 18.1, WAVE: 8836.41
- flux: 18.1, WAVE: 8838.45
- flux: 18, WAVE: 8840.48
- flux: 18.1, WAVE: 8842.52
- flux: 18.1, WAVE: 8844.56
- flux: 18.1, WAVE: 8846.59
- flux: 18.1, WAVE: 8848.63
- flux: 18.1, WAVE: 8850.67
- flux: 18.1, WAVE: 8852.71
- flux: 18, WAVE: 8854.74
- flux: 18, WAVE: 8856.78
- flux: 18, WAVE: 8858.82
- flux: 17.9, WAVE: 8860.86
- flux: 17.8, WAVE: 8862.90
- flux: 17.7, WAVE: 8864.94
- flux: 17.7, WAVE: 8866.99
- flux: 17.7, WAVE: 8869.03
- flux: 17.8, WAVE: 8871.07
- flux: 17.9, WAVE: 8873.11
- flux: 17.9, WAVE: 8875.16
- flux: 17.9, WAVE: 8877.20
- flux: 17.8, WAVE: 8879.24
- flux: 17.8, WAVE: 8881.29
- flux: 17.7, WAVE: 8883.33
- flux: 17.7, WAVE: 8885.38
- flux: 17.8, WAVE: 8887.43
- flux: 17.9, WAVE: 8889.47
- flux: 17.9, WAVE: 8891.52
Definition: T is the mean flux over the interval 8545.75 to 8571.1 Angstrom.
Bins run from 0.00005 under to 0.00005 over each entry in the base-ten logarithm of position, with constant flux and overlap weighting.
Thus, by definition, 18.7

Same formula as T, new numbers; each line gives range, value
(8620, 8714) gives 18.6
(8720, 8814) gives 18.3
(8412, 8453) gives 19.6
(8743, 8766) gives 18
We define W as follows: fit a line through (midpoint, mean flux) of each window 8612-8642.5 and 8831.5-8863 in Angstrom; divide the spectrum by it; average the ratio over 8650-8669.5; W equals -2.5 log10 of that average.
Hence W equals 0.10 mag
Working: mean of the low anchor 19.2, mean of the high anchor 18.1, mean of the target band 17.3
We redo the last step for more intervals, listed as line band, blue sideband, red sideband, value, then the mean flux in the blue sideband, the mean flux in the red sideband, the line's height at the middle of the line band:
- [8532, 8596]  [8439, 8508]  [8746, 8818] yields 0.03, 19.3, 18.2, 19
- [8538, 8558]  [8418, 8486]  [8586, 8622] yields 0.12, 19.5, 19.1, 19.2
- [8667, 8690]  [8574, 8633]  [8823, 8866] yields 0.02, 19.2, 18.1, 18.8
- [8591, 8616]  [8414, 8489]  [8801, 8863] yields -0.01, 19.5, 18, 18.9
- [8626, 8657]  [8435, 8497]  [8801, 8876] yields -0.03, 19.4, 18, 18.7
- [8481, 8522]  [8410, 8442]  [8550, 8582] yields 0.01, 19.5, 19.2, 19.3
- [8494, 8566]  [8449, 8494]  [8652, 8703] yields 0.03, 19.4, 18.1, 19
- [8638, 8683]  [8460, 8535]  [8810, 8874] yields 0.02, 19.2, 18.1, 18.6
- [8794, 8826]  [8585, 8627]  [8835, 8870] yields 0.01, 19.1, 18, 18.2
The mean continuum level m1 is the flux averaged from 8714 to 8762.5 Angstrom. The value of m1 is 18.4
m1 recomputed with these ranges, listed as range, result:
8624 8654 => 19.3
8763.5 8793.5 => 18.5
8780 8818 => 18.2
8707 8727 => 18.8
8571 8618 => 19.2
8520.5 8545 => 17.9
